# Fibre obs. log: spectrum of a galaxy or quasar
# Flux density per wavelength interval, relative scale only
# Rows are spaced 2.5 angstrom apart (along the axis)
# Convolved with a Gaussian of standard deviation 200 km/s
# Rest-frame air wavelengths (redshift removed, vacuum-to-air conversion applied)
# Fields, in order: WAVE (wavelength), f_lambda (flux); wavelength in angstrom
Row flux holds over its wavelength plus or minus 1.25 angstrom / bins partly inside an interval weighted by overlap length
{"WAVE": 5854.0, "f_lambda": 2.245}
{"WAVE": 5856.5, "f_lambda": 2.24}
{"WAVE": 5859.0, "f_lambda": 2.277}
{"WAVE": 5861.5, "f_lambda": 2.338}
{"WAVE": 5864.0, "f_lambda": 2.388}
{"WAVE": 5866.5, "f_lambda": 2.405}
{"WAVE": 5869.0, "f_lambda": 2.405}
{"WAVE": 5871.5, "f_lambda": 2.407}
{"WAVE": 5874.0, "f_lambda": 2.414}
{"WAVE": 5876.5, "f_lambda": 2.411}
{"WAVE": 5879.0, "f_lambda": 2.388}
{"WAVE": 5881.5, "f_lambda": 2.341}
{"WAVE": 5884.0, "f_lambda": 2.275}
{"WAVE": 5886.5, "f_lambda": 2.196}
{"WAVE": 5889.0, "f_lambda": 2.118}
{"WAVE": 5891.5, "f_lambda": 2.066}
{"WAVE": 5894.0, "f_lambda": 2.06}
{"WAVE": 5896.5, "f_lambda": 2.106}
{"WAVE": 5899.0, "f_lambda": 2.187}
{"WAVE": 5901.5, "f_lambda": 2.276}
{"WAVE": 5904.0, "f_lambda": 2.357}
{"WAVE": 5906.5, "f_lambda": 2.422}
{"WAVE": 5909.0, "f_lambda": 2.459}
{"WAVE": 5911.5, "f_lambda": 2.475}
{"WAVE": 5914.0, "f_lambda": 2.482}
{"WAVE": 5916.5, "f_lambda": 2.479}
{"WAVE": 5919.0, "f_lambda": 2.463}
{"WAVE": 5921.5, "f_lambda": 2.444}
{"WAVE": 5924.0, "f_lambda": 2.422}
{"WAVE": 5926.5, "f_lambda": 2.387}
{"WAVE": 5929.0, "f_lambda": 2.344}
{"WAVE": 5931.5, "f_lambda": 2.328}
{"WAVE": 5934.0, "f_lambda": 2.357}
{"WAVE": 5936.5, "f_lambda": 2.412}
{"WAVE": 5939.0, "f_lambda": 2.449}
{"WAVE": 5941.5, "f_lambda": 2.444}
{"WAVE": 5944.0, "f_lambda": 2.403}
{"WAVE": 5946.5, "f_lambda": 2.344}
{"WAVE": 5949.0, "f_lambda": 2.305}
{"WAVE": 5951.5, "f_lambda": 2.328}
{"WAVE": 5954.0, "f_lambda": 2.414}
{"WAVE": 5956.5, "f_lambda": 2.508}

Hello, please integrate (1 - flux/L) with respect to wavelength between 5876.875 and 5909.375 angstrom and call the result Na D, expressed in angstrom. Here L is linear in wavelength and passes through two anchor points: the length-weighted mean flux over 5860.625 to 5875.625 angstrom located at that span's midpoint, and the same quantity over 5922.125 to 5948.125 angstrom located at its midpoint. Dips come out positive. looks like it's 2.0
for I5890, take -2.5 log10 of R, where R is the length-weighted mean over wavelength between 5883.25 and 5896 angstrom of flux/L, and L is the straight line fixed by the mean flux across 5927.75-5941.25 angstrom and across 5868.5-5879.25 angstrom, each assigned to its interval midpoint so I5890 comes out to 0.13 mag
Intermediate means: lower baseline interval 2.41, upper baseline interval 2.38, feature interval 2.14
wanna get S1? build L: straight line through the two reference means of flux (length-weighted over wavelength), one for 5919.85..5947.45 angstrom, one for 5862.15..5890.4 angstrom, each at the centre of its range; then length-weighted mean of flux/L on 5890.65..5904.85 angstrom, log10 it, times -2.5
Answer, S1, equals 0.09 mag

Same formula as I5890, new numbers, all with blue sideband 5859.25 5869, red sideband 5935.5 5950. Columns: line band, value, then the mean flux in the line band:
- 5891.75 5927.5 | 0.02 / 2.35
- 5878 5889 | 0.05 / 2.28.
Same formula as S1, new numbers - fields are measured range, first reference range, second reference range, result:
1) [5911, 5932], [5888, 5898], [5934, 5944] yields -0.06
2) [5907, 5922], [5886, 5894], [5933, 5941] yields -0.09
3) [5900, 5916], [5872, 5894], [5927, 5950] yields -0.04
